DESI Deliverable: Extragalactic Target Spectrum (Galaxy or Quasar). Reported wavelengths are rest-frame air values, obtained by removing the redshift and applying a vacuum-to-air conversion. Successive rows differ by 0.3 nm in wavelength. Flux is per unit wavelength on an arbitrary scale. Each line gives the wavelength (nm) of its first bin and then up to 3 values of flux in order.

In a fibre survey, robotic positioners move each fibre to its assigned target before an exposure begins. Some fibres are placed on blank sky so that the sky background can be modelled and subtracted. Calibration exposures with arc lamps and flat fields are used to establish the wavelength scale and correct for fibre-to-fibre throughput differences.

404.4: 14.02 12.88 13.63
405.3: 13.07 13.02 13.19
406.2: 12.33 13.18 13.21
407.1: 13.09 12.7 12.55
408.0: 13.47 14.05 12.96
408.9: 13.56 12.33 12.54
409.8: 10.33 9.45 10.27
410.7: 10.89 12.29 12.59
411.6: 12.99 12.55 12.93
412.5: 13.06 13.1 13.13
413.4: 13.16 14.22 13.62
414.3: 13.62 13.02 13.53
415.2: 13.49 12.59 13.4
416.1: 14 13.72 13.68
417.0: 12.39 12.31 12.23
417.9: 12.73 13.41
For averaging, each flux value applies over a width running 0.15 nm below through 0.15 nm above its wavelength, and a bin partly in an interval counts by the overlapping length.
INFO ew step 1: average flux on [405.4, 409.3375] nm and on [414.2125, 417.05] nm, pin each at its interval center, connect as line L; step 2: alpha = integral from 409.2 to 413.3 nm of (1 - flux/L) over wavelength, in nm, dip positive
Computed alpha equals 0.36 nm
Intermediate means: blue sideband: 13.1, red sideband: 13.4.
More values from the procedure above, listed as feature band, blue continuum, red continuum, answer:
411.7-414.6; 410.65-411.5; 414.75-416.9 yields -0.125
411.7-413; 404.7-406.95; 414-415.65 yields 0.030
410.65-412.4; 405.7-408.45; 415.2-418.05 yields 0.078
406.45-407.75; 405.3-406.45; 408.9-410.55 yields -0.062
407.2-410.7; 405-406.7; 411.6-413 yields 0.221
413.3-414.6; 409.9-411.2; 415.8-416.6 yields -0.106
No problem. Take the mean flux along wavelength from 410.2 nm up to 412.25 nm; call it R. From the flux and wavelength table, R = 12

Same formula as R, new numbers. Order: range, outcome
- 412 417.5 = 13.3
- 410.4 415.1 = 12.9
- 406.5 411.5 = 12.3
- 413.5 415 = 13.6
